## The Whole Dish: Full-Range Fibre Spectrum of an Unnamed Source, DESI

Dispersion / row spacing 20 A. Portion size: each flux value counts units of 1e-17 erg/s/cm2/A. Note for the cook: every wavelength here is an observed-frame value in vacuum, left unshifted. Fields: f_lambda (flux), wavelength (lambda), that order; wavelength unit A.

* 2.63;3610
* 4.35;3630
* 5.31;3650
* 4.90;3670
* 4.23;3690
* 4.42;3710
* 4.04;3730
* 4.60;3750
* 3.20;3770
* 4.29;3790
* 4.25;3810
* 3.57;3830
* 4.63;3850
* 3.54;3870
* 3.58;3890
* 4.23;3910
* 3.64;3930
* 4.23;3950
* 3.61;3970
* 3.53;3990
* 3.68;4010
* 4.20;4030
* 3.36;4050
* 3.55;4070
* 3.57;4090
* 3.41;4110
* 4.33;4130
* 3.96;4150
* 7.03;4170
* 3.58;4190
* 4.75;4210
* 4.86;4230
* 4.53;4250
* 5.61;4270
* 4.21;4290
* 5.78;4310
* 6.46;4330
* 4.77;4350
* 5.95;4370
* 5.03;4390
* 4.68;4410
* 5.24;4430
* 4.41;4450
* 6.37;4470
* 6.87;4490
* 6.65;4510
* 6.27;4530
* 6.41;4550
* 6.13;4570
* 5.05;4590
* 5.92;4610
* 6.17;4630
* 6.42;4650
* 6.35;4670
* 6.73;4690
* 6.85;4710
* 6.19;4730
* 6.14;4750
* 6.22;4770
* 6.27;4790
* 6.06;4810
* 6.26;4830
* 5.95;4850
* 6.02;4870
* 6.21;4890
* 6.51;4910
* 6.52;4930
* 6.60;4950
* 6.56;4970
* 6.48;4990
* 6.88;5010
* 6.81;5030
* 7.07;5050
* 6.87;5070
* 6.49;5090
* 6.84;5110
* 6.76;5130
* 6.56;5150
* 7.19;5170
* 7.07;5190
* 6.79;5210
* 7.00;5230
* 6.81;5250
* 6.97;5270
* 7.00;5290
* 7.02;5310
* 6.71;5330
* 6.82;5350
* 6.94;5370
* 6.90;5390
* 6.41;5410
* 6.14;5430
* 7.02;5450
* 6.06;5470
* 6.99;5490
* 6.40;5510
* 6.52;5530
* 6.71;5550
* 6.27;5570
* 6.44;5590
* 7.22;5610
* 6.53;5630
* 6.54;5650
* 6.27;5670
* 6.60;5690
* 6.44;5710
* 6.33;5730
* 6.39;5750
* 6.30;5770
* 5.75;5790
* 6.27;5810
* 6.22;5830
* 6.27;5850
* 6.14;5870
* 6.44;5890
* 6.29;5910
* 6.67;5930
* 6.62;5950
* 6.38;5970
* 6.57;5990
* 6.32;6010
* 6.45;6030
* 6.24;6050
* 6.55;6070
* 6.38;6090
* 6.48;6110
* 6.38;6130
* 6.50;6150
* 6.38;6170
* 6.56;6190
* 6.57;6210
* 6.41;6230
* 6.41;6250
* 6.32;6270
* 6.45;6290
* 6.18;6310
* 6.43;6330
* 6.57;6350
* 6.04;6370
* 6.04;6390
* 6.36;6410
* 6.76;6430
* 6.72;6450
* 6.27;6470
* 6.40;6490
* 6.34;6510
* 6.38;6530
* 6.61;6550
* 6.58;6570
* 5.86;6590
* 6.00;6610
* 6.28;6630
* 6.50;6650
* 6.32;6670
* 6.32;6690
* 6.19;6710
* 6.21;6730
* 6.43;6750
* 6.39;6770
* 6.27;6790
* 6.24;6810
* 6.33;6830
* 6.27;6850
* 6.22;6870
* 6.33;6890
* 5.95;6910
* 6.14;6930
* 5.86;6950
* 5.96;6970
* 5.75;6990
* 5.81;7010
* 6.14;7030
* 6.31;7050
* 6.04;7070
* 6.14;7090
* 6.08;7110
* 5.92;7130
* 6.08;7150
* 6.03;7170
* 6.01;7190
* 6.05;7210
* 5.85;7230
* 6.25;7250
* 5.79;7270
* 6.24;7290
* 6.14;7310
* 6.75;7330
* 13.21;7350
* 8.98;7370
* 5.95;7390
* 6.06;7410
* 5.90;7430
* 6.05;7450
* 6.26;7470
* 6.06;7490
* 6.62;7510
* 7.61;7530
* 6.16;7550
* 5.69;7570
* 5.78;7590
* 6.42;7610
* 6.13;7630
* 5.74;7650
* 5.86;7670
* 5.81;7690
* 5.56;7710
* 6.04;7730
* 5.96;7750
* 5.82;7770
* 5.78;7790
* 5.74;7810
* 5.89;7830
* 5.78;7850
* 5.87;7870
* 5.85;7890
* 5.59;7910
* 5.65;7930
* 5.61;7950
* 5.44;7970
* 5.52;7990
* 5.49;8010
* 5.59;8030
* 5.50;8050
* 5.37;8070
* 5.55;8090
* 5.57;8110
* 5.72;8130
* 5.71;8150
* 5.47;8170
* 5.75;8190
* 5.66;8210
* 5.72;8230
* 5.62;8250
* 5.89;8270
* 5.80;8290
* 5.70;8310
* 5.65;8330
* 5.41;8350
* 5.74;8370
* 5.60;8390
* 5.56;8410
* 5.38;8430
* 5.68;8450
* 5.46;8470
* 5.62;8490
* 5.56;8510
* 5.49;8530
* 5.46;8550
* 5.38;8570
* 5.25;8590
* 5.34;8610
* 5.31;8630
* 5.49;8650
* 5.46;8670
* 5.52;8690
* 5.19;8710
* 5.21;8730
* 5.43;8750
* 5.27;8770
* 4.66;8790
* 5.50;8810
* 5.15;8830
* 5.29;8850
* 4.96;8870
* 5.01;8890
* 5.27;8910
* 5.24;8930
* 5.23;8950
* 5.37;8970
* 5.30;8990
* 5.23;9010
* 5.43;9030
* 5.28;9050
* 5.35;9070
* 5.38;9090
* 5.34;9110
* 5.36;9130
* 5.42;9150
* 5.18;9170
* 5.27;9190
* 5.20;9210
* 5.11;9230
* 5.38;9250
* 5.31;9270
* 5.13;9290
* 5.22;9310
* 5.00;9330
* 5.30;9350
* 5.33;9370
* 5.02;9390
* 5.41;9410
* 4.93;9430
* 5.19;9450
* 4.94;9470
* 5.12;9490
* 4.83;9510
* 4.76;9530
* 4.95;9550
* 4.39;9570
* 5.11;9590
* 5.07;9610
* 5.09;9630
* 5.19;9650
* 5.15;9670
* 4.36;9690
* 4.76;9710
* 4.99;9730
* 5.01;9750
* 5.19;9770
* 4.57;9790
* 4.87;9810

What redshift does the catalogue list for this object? 0.119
